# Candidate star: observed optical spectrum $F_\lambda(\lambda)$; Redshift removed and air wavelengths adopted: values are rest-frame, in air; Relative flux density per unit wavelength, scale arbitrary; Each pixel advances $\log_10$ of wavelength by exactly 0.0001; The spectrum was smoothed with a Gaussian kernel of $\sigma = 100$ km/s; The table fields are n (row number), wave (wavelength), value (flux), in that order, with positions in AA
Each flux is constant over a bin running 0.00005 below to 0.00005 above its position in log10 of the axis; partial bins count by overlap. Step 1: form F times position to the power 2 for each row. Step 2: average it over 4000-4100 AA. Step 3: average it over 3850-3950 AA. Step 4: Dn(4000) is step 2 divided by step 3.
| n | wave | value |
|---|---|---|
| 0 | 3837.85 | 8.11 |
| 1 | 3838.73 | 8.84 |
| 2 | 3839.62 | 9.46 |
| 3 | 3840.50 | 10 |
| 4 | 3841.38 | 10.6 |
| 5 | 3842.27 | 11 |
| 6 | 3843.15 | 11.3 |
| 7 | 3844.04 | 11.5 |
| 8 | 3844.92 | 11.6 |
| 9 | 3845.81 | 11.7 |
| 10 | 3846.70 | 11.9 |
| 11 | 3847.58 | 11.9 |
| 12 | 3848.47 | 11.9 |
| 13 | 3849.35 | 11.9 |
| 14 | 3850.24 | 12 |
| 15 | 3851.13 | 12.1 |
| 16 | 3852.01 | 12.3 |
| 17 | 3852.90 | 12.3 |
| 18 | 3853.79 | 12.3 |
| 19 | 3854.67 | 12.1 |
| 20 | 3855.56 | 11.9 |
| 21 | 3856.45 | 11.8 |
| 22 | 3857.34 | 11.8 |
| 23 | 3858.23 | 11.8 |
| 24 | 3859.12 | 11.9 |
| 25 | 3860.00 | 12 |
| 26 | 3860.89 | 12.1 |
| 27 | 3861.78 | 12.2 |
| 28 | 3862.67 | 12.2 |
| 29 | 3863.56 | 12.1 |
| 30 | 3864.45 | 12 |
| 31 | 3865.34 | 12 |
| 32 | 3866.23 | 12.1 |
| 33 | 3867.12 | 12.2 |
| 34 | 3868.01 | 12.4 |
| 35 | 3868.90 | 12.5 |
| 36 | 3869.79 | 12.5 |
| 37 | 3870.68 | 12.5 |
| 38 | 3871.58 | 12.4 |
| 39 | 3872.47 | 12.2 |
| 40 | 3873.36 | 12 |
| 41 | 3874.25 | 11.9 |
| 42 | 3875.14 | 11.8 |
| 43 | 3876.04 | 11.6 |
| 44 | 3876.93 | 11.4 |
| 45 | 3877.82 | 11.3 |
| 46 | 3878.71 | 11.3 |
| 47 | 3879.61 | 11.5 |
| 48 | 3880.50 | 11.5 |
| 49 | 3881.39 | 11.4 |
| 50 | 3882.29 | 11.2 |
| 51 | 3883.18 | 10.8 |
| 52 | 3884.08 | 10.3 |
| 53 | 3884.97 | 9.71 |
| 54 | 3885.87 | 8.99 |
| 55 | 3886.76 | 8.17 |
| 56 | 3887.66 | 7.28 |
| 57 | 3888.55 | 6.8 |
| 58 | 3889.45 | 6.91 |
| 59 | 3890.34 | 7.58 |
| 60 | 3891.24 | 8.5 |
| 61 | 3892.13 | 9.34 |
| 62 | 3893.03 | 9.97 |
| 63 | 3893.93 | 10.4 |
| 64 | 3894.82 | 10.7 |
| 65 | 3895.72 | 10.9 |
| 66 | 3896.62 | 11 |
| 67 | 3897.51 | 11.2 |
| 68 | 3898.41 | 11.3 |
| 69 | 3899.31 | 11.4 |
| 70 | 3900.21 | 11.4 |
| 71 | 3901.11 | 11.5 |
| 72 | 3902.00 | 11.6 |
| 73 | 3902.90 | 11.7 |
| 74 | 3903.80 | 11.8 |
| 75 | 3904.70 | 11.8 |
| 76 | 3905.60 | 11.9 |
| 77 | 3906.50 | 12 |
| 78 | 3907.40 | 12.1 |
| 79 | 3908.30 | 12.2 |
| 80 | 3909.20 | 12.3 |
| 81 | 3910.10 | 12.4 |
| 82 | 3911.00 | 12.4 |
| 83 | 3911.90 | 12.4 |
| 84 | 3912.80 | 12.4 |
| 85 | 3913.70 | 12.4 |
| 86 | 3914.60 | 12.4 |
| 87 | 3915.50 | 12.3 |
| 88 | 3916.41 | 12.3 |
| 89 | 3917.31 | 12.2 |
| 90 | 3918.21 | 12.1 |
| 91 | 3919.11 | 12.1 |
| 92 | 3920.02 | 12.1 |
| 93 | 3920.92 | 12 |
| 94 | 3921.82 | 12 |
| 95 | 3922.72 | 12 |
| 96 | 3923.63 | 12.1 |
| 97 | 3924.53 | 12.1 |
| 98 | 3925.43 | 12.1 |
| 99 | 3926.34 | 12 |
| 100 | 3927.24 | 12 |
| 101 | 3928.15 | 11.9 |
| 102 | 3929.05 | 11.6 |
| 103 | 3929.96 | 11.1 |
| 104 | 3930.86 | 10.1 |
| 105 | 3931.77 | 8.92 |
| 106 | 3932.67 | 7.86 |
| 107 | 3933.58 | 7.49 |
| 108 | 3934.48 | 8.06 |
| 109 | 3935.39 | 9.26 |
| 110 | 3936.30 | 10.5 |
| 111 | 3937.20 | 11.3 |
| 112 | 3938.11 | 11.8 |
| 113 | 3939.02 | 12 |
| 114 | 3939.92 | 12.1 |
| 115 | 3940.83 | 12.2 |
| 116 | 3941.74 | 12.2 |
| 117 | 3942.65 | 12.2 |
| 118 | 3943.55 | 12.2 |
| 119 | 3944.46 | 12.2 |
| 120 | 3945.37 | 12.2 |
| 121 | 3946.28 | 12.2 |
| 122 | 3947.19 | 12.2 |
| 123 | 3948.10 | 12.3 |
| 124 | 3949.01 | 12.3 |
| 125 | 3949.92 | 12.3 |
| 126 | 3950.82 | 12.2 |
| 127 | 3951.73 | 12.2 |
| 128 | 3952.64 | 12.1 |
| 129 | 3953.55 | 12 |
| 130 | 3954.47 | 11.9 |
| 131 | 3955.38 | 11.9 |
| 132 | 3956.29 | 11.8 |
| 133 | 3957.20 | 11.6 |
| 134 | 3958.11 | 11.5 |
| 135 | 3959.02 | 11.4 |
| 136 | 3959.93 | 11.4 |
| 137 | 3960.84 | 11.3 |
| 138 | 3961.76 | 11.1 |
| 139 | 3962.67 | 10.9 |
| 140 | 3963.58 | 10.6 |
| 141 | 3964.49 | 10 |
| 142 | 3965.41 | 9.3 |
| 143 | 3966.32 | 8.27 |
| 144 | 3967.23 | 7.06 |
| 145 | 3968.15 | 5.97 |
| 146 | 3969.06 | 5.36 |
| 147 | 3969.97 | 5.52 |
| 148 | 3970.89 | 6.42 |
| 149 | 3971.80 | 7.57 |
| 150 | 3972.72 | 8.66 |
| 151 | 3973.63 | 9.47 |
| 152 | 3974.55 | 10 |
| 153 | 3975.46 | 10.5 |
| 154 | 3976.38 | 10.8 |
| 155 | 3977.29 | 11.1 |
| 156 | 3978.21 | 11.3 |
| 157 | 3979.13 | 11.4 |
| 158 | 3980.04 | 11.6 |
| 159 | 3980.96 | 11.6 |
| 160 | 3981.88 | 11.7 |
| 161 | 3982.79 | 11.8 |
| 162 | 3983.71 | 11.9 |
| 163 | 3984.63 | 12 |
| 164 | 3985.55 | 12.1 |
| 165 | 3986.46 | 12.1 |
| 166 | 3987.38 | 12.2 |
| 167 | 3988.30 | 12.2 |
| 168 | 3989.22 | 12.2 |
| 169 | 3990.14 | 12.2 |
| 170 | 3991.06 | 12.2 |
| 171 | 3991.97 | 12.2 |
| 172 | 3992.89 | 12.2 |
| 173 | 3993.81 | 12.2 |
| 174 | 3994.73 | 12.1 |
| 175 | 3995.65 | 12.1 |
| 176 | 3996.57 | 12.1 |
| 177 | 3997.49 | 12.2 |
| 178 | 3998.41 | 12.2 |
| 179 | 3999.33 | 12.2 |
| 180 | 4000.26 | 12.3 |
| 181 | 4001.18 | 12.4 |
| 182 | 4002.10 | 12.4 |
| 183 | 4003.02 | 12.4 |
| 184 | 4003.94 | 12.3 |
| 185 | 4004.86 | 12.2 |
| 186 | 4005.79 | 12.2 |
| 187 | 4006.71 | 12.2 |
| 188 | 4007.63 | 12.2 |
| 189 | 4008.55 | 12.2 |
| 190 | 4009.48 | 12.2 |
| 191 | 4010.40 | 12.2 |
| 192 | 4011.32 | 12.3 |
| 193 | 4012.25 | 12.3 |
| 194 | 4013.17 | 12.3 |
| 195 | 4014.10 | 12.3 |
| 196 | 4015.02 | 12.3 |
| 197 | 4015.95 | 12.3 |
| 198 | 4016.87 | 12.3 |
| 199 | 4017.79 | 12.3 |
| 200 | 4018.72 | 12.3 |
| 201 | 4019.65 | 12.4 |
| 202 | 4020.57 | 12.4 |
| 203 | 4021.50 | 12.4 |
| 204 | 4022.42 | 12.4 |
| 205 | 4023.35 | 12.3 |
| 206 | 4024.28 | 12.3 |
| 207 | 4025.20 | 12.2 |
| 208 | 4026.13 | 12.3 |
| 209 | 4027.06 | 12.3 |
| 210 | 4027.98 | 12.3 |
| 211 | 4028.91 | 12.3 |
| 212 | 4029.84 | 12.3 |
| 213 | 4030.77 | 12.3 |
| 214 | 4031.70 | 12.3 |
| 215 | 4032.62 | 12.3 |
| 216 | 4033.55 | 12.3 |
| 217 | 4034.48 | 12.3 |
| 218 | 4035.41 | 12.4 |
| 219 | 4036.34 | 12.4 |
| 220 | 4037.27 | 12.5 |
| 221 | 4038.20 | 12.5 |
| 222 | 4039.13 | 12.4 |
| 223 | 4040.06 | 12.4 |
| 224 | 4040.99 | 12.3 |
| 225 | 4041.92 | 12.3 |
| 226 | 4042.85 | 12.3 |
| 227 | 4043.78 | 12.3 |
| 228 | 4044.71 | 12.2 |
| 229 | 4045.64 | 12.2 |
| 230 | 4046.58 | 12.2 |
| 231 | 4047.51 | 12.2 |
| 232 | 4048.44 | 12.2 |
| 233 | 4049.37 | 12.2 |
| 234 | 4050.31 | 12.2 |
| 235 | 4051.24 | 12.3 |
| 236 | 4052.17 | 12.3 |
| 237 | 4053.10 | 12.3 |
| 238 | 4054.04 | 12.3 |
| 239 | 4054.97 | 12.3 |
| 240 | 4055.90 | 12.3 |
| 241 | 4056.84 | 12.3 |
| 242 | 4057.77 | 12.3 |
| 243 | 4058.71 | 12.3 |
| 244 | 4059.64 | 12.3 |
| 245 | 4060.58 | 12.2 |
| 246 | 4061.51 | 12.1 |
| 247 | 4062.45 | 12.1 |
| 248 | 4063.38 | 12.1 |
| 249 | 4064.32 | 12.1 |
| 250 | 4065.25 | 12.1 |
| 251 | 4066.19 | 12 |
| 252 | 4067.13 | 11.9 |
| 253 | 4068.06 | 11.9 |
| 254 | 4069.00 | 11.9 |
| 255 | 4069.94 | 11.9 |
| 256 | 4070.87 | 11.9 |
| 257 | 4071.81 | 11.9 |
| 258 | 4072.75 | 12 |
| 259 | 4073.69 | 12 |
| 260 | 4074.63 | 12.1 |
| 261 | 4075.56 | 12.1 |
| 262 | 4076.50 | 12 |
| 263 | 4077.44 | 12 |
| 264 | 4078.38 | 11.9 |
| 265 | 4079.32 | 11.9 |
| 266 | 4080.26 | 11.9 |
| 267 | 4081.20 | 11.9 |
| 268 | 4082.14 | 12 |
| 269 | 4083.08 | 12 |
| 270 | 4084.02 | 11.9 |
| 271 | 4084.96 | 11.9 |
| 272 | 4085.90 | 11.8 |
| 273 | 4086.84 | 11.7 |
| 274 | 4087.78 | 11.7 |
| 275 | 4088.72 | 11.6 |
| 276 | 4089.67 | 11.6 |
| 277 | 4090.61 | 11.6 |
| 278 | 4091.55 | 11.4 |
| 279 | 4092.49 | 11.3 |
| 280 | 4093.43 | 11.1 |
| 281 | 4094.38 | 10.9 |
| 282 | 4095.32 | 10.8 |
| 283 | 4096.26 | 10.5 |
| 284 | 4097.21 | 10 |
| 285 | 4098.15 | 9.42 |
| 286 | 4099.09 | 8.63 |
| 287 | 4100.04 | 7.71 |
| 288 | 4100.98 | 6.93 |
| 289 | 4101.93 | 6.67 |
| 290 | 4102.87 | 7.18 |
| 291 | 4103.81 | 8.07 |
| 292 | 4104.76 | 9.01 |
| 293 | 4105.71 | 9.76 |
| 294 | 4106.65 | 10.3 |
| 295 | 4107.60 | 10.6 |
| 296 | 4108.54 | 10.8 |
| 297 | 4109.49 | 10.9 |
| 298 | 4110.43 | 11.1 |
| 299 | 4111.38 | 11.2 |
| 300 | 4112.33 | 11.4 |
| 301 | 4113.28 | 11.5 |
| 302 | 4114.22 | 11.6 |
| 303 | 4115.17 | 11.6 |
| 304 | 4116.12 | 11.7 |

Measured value 1.14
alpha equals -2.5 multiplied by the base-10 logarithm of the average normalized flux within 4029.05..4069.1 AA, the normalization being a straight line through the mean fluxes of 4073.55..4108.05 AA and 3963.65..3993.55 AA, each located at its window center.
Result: -0.16 mag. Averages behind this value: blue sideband 10.3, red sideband 10.7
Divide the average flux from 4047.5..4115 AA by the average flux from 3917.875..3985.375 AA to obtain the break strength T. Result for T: 1.04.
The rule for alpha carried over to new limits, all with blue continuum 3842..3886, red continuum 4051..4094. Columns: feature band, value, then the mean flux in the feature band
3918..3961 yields 0.03 mag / 11.5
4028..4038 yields -0.04 mag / 12.3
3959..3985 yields 0.20 mag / 9.83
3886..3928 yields 0.06 mag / 11.2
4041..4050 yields -0.03 mag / 12.2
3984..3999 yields -0.02 mag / 12.2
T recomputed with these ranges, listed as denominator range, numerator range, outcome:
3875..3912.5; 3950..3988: 0.98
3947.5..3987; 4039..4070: 1.15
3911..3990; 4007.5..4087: 1.10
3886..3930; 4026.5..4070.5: 1.09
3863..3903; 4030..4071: 1.13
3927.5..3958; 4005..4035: 1.08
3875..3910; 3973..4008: 1.11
